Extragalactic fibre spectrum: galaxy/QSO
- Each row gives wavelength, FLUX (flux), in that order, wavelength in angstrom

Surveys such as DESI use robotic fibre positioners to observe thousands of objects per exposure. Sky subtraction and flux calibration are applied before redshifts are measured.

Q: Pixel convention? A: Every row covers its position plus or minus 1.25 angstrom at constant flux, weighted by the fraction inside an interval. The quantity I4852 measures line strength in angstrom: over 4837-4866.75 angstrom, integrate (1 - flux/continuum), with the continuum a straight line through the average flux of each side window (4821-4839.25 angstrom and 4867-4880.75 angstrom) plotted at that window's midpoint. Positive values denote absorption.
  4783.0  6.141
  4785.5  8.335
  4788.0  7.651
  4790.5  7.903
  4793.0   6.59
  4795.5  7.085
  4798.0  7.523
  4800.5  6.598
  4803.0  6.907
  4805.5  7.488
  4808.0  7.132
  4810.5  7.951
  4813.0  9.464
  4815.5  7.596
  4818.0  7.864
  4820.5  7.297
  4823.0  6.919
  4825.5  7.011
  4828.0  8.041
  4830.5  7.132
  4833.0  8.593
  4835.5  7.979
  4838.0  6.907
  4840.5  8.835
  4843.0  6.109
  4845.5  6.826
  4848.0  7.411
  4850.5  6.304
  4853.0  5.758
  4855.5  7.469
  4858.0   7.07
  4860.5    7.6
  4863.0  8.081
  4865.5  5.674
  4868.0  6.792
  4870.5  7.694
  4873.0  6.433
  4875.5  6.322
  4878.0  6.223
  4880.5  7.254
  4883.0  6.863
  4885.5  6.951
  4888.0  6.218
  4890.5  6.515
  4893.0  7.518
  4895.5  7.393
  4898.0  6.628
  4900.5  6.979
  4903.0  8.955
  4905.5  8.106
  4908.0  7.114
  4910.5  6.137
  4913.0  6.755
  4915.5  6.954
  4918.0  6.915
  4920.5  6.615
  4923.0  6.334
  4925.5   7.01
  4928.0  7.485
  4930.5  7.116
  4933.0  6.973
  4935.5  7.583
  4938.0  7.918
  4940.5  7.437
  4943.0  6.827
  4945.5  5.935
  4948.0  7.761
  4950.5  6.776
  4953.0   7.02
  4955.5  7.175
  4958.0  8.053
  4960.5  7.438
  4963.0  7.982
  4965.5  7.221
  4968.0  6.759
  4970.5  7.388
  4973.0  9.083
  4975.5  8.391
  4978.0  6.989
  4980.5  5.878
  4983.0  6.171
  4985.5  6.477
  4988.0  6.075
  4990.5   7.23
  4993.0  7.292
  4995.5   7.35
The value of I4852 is 0.5 angstrom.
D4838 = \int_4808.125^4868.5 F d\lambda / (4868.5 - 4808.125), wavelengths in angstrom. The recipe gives 7.36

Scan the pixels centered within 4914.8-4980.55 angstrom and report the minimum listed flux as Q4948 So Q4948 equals 5.878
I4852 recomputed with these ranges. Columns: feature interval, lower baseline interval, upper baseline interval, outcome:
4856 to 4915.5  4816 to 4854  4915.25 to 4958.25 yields 1.4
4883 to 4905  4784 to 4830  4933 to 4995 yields 0.5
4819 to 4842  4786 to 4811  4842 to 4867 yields -1.9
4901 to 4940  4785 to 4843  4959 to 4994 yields 0.6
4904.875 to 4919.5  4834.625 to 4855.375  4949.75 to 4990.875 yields 0.3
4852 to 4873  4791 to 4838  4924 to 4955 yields 1.0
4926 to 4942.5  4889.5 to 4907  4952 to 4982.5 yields 0.1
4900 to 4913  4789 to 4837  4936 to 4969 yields -0.1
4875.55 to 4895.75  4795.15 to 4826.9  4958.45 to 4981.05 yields 1.8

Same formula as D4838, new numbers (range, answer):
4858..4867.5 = 7.09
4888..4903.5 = 7.16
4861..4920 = 6.98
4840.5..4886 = 6.88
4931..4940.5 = 7.45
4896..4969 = 7.17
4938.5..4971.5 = 7.23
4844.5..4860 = 6.84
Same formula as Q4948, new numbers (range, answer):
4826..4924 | 5.674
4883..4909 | 6.218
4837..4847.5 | 6.109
